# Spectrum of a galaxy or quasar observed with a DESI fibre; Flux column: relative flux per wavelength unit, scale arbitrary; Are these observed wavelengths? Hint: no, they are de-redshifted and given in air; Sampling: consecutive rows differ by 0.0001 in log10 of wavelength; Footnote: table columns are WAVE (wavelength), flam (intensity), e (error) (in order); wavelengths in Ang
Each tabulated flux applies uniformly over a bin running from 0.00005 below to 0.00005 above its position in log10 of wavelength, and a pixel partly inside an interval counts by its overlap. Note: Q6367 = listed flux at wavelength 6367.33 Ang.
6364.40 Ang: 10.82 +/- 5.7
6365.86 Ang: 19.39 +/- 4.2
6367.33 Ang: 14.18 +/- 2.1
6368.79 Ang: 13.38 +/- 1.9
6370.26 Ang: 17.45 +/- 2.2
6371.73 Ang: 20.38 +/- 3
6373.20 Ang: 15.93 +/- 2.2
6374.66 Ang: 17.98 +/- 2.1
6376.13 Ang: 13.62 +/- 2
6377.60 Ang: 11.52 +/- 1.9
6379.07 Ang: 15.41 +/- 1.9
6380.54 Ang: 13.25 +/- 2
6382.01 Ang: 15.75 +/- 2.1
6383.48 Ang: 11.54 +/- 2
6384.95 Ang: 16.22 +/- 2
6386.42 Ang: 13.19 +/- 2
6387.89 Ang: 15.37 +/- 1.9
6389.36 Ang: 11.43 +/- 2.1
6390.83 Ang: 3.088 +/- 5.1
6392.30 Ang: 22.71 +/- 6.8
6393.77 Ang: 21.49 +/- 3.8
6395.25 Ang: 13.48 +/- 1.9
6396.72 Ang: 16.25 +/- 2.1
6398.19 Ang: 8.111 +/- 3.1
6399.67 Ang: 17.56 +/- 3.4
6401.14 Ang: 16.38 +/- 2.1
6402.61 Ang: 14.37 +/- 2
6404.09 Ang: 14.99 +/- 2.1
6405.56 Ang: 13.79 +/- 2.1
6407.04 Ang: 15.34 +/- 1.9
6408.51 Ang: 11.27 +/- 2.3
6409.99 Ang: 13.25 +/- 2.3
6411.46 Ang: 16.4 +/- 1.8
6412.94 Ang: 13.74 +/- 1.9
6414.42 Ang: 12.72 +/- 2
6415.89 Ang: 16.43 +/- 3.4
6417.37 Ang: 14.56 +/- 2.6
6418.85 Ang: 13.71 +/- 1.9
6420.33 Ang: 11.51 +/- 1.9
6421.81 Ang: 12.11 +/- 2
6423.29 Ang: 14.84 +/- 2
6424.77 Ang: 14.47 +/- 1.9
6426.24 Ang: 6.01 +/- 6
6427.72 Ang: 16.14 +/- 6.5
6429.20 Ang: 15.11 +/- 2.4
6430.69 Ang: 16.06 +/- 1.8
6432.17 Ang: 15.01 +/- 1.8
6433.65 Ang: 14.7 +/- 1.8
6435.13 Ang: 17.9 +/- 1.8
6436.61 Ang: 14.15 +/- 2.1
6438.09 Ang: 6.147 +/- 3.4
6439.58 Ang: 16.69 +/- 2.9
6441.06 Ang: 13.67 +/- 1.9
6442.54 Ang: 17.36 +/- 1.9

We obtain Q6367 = 14.18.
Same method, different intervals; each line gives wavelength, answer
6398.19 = 8.111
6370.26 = 17.45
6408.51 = 11.27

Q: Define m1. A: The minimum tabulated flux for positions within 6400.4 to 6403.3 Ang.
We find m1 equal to 14.37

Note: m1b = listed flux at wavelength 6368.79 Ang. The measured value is 13.38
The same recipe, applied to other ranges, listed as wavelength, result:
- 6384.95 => 16.22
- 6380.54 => 13.25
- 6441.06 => 13.67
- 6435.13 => 17.9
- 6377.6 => 11.52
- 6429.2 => 15.11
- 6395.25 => 13.48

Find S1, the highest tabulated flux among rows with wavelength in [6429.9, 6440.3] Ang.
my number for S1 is 17.9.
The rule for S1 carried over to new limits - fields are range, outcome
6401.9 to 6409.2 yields 15.34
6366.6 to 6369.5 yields 14.18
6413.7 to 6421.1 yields 16.43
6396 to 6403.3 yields 17.56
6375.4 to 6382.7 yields 15.75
